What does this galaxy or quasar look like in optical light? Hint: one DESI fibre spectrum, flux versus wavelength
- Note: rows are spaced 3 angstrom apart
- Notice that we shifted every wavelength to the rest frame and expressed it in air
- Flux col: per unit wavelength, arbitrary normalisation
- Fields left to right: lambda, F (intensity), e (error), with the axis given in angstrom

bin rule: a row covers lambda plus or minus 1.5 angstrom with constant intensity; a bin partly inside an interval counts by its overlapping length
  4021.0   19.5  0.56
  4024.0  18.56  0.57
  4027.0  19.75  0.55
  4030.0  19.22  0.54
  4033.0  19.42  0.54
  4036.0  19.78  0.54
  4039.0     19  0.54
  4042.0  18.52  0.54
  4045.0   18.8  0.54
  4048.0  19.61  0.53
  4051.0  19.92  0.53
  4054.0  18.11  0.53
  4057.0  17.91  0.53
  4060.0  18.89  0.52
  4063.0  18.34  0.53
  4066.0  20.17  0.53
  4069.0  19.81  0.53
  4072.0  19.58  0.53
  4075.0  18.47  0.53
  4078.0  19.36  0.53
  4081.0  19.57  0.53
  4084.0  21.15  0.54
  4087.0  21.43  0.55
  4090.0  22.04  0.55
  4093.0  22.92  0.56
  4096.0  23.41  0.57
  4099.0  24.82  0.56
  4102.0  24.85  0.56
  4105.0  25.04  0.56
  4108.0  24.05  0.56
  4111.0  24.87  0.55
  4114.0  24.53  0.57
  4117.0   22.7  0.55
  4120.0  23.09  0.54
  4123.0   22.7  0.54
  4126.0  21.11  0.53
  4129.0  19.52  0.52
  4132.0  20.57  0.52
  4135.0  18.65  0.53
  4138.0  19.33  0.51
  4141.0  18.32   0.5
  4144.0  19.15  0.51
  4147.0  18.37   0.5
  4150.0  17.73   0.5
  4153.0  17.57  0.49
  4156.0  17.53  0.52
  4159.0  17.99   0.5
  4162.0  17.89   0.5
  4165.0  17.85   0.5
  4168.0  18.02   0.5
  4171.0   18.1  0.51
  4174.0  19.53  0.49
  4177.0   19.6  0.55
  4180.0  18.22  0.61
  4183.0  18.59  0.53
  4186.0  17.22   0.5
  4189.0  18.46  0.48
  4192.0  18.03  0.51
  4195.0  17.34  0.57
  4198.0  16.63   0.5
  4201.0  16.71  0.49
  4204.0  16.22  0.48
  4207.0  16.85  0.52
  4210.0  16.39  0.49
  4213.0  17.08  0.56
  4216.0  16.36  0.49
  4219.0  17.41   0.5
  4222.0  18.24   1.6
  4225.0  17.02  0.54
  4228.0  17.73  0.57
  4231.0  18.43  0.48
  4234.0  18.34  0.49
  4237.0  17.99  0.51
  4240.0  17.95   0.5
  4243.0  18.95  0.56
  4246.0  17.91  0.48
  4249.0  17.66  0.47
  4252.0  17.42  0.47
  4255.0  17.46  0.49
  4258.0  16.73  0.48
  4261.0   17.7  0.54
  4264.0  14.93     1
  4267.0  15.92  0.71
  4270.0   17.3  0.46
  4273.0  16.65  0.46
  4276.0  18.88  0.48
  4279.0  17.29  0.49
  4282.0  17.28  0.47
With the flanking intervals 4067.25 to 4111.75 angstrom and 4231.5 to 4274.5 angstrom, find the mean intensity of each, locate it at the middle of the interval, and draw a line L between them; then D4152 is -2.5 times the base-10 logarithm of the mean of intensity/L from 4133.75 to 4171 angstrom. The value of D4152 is 0.12 mag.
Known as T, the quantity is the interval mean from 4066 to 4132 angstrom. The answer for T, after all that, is 22.1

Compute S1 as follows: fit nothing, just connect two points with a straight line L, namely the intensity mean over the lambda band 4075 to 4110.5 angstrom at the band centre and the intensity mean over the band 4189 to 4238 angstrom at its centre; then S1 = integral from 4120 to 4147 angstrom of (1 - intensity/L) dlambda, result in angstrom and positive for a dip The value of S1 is 1.0 angstrom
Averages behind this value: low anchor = 22.5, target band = 20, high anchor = 17.3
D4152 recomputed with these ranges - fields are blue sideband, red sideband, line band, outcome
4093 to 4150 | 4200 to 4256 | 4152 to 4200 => 0.091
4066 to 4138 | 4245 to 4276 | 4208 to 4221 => 0.096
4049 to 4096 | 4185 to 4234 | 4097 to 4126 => -0.238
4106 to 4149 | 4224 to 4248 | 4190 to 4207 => 0.128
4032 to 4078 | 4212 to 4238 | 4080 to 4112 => -0.229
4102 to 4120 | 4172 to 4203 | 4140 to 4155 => 0.168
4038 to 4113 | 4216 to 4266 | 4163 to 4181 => 0.023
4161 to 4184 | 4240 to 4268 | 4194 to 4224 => 0.063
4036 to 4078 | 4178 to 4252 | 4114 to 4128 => -0.216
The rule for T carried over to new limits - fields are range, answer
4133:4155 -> 18.5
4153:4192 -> 18.2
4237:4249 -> 18.2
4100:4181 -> 20.3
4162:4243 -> 17.7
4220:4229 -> 17.6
